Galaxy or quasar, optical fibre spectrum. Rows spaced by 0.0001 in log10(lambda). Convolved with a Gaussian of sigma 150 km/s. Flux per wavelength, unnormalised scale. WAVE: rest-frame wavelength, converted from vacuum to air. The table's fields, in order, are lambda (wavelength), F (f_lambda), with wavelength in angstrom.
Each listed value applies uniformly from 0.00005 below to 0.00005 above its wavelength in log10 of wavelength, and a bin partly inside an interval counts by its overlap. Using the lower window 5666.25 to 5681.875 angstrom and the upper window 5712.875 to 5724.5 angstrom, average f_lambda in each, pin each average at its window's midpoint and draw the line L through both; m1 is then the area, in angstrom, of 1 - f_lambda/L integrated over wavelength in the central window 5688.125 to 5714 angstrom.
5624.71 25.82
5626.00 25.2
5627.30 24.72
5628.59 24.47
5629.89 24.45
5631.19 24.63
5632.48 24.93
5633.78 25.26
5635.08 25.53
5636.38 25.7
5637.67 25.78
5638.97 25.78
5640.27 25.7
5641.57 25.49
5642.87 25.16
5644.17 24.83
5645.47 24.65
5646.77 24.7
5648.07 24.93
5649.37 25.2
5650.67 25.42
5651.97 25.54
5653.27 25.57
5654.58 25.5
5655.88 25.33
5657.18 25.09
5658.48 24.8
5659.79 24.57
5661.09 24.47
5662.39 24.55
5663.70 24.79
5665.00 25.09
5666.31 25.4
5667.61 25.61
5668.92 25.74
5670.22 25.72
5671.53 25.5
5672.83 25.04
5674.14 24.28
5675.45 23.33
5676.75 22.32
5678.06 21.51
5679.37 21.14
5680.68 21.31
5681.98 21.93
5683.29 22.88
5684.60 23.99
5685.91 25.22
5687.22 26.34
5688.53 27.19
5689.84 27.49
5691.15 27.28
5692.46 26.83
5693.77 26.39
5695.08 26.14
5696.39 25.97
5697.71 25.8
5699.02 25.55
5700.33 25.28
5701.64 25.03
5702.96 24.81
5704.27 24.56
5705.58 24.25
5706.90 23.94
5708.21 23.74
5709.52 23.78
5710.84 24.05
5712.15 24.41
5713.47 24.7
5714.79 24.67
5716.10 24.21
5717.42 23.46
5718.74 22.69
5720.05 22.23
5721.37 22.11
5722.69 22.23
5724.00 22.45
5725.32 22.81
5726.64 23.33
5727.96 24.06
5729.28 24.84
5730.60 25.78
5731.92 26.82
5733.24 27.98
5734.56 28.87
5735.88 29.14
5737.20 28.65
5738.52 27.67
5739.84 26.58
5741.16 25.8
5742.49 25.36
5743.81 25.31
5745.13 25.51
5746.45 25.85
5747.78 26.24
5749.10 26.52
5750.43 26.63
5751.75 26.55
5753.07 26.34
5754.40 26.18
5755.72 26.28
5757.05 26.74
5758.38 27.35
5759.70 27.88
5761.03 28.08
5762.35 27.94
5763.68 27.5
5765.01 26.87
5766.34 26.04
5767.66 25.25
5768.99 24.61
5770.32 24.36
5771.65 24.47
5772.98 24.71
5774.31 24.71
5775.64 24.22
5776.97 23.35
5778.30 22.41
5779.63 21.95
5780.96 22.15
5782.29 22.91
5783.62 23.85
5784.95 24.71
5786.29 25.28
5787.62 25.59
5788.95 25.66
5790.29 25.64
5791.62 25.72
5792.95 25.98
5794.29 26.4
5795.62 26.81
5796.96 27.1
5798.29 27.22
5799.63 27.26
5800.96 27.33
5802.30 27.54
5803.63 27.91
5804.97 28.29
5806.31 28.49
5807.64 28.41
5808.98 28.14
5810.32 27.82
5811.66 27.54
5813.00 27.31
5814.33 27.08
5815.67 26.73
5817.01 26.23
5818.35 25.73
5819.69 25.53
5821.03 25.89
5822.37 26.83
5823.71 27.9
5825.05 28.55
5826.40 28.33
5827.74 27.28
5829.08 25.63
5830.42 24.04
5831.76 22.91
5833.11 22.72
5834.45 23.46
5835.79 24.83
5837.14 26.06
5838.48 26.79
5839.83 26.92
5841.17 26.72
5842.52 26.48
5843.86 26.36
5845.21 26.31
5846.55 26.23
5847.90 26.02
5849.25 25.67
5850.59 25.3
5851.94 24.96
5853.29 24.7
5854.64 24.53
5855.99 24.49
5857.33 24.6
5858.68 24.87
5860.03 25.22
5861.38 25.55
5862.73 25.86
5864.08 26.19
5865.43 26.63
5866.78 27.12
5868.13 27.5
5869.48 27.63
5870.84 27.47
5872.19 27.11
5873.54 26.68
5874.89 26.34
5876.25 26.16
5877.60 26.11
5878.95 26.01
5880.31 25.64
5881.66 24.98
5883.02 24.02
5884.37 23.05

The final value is -2.1 angstrom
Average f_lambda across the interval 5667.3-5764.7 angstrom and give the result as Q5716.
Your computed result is 25.2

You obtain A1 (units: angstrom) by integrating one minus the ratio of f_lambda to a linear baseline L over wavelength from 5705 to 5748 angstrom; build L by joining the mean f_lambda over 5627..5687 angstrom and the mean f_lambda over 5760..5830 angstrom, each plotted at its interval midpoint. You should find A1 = 0.8 angstrom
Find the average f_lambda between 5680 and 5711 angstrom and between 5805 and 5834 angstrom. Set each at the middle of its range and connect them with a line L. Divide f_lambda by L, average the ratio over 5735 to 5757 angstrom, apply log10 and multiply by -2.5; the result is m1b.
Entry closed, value -0.04 mag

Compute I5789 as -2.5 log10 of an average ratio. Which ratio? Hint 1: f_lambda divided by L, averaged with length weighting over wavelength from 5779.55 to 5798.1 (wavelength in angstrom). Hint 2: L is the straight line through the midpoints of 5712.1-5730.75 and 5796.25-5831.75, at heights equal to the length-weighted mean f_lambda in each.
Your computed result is 0.04 mag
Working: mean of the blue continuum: 23.5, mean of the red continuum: 27.1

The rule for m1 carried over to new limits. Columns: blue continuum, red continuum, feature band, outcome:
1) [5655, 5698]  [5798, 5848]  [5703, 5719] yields 0.72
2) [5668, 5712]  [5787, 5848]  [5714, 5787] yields 0.77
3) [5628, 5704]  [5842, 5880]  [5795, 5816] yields -1.53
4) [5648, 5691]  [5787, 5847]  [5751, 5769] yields -0.67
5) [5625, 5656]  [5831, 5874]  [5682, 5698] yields -0.31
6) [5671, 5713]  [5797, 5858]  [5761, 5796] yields 0.95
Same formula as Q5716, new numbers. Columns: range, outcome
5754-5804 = 25.7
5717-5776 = 25.7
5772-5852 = 25.9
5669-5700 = 24.8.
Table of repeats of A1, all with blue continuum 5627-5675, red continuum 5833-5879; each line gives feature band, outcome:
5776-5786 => 1.0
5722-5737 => 0.0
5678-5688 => 0.8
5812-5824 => -0.4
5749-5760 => -0.5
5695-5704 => 0.0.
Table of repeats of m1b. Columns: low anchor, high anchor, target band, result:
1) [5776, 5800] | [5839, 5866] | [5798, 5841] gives -0.056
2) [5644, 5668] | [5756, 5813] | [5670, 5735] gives 0.039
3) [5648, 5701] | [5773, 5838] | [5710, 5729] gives 0.083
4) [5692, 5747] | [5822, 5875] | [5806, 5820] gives -0.061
